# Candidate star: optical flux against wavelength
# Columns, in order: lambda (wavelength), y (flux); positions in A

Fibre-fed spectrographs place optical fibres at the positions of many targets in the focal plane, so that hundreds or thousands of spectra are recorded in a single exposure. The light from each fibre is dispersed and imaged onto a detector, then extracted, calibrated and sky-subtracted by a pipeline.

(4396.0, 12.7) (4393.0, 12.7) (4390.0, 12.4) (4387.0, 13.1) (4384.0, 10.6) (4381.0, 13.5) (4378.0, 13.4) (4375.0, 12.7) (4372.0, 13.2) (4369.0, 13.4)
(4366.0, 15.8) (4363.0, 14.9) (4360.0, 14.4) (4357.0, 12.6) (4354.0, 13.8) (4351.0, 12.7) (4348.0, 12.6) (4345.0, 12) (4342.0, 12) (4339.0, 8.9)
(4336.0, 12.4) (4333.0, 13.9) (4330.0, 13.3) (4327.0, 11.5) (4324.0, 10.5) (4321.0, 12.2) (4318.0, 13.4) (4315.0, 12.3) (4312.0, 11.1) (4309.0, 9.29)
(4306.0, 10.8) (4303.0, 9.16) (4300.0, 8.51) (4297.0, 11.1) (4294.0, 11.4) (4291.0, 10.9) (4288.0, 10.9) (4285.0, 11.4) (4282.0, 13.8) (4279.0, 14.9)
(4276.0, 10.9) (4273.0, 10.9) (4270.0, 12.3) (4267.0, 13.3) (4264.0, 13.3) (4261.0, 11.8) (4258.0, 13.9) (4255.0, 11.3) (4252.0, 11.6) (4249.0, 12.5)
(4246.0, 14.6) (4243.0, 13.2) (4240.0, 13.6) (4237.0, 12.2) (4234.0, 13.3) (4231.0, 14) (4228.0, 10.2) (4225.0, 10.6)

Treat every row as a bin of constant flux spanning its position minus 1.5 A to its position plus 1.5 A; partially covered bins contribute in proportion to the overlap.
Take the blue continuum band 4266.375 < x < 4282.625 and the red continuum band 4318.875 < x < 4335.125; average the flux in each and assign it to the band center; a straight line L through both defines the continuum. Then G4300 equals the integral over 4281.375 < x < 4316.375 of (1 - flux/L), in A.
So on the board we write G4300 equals 4.7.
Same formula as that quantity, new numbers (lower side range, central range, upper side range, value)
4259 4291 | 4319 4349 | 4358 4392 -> 2.3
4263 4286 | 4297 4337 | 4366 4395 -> 4.3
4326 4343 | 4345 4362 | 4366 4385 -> -0.9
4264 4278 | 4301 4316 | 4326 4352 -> 2.1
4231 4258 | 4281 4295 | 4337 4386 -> 1.4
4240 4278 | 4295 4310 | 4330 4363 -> 3.3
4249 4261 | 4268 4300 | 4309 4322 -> 1.0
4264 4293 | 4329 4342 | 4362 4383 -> 1.0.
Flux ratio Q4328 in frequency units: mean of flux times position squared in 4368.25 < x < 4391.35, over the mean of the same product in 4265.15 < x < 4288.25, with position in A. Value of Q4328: 1.08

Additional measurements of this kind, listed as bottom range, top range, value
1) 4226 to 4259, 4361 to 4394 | 1.11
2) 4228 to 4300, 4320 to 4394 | 1.08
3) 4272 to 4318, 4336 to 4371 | 1.19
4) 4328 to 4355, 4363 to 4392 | 1.09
